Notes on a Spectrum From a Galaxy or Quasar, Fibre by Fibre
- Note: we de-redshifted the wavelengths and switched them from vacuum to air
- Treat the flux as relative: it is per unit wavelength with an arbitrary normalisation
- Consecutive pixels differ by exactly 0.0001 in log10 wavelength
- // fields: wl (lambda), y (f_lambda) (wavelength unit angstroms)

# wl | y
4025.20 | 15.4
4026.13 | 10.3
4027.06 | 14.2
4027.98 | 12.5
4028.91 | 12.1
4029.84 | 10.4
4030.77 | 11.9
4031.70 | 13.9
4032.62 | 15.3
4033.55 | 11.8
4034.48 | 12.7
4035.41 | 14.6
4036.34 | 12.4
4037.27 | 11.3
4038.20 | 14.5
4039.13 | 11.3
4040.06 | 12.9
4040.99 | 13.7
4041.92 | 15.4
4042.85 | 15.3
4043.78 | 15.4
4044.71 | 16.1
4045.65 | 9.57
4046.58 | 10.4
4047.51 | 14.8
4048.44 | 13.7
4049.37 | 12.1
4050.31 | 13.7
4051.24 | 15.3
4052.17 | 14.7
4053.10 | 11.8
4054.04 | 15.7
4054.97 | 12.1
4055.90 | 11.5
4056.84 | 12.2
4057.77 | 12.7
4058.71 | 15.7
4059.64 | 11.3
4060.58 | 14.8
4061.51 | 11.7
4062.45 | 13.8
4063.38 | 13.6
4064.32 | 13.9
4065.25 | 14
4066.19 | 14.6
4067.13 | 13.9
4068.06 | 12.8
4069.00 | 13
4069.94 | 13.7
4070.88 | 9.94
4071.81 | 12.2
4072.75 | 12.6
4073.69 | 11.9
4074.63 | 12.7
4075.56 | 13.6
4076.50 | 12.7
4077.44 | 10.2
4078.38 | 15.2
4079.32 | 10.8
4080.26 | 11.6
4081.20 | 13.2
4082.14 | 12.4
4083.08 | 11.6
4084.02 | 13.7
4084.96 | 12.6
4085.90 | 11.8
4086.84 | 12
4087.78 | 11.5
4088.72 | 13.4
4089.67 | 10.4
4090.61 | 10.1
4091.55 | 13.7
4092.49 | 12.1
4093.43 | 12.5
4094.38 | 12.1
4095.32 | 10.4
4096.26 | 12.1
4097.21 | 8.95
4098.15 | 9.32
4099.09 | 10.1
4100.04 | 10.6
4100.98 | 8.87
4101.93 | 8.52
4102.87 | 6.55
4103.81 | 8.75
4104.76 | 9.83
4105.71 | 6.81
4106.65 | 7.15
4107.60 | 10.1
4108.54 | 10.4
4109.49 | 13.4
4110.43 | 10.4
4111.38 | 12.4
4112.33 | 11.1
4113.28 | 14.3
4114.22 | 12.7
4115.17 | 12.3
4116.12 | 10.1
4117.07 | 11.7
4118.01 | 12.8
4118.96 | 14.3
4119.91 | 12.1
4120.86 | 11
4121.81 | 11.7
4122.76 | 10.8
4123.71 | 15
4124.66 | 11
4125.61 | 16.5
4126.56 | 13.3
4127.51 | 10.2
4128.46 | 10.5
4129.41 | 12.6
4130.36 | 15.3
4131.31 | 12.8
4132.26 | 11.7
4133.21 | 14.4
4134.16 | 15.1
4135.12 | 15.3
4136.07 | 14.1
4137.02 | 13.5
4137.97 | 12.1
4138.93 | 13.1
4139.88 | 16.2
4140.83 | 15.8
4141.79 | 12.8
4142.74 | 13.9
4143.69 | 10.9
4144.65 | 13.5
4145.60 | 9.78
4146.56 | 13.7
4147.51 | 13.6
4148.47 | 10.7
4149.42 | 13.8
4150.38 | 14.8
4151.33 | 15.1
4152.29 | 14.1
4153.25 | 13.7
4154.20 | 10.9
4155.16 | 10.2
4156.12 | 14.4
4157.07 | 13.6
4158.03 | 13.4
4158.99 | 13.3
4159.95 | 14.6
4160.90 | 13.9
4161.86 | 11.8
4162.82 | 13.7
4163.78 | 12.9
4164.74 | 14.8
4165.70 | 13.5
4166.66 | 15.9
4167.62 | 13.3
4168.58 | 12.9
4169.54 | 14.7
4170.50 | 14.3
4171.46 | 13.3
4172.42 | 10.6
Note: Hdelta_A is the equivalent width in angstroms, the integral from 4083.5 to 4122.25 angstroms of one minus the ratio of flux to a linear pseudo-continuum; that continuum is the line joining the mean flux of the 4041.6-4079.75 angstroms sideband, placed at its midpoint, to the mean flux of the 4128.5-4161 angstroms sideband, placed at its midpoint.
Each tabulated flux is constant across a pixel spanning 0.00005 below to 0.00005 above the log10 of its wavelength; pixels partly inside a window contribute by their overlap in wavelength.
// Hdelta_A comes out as 6.4 angstroms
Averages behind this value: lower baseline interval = 13.2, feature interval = 11.1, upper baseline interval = 13.4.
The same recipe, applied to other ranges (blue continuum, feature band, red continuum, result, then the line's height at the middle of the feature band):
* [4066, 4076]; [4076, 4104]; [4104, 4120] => 1.8 angstroms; 12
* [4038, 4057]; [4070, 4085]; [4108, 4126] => 0.7 angstroms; 12.9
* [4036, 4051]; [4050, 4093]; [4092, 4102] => -3.3 angstroms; 11.9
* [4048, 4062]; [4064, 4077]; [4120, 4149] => 0.3 angstroms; 13.2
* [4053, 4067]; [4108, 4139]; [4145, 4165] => 1.3 angstroms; 13.2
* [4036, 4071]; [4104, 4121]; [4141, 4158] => 2.4 angstroms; 13.1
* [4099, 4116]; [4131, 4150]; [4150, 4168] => -1.5 angstroms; 12.4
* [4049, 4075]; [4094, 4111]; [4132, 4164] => 4.6 angstroms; 13.3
